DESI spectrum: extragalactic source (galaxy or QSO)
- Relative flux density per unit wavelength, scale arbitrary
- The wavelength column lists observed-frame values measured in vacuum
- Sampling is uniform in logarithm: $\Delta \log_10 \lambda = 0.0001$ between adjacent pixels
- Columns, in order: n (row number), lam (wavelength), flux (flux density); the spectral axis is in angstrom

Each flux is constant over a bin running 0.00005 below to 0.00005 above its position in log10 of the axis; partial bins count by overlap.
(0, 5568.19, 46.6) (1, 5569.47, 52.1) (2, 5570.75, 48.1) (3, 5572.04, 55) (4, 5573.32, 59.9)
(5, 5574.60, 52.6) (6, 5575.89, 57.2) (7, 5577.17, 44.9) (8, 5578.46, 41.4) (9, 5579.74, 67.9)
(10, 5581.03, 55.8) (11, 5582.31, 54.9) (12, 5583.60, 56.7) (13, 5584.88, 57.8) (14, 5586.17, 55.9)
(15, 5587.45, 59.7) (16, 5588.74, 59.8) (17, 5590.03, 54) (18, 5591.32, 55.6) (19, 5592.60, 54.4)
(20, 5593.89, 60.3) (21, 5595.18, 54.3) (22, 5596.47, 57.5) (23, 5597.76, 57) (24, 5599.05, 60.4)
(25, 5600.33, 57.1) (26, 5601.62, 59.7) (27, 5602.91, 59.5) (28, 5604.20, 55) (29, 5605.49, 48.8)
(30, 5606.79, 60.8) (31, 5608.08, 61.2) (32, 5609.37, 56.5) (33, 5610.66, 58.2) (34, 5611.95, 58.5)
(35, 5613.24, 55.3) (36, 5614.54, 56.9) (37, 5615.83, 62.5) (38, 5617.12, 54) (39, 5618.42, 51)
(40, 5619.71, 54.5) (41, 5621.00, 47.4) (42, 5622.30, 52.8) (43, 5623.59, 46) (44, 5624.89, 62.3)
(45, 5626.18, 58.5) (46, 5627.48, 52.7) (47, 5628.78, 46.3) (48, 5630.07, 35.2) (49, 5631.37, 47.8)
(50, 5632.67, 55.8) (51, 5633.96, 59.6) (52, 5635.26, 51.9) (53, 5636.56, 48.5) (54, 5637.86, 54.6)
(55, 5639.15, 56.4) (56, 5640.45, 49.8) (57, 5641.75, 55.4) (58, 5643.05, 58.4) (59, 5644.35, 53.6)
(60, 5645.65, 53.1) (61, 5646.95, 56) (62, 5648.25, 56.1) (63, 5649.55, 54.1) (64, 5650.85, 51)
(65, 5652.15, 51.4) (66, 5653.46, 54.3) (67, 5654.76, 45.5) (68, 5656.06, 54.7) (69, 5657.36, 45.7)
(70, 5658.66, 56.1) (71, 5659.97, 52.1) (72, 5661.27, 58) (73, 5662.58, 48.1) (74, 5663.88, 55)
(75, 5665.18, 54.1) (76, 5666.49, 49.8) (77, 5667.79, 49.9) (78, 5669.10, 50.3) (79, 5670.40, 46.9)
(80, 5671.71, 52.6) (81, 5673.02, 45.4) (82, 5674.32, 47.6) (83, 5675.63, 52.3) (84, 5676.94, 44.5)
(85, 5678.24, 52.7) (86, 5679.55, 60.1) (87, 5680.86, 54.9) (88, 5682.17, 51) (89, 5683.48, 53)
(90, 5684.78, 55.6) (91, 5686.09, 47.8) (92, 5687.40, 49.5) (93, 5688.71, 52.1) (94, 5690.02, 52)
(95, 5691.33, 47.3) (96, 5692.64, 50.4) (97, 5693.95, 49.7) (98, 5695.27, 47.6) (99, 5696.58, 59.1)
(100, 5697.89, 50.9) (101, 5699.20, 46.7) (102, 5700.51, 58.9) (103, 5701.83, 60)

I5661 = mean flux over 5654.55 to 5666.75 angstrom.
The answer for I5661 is 52.2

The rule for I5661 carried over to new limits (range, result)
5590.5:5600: 57.1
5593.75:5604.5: 57.9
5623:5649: 52.9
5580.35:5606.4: 56.8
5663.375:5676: 50.3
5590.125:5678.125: 53.5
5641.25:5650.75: 55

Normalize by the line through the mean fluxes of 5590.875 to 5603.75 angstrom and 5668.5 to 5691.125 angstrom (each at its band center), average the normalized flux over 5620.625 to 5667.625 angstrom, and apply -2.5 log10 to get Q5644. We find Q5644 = 0.03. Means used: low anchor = 57.6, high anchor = 51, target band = 52.4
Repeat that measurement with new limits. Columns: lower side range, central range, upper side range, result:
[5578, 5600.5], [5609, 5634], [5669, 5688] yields 0.03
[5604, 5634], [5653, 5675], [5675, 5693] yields 0.03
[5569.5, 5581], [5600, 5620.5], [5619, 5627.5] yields -0.06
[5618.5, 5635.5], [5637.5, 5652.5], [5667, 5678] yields -0.08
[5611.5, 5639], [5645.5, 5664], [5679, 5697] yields 0.00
